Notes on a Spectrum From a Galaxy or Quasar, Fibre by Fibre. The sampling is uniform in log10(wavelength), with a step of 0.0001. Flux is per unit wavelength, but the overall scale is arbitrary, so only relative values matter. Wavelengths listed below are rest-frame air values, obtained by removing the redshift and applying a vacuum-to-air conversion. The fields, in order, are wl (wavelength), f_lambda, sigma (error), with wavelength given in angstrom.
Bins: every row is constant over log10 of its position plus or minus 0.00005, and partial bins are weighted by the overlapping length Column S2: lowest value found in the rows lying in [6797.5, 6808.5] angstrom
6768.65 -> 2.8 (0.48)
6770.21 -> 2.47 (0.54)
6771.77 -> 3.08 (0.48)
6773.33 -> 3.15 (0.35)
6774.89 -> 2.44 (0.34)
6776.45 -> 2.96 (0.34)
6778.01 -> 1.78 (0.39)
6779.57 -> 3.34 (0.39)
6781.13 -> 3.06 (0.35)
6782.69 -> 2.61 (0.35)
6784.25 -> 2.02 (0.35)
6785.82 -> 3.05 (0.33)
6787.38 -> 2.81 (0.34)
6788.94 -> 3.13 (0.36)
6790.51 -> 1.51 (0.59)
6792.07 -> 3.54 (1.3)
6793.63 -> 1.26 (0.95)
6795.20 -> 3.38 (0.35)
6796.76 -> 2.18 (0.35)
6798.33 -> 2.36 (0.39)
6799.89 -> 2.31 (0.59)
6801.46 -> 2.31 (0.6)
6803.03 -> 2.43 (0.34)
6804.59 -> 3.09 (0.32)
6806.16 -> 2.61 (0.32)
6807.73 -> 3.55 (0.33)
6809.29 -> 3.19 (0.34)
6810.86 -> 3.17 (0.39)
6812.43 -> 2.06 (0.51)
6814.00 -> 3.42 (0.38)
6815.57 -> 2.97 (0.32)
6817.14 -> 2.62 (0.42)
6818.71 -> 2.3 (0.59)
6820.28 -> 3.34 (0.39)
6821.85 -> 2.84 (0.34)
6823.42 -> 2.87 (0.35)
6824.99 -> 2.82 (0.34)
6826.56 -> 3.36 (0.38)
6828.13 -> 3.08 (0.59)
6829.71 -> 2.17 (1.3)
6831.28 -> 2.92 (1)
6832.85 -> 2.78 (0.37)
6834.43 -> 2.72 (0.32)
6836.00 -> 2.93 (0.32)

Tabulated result 2.31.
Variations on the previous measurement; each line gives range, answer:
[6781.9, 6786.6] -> 2.02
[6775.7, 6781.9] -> 1.78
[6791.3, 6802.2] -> 1.26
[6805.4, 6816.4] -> 2.06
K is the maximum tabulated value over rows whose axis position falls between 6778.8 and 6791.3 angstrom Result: 3.34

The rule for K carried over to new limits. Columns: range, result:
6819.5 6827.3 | 3.36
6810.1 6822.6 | 3.42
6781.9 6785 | 2.61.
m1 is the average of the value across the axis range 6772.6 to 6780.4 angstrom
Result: 2.73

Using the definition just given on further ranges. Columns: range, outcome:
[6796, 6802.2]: 2.29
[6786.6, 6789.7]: 2.97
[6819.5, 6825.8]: 2.97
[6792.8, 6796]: 2.34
